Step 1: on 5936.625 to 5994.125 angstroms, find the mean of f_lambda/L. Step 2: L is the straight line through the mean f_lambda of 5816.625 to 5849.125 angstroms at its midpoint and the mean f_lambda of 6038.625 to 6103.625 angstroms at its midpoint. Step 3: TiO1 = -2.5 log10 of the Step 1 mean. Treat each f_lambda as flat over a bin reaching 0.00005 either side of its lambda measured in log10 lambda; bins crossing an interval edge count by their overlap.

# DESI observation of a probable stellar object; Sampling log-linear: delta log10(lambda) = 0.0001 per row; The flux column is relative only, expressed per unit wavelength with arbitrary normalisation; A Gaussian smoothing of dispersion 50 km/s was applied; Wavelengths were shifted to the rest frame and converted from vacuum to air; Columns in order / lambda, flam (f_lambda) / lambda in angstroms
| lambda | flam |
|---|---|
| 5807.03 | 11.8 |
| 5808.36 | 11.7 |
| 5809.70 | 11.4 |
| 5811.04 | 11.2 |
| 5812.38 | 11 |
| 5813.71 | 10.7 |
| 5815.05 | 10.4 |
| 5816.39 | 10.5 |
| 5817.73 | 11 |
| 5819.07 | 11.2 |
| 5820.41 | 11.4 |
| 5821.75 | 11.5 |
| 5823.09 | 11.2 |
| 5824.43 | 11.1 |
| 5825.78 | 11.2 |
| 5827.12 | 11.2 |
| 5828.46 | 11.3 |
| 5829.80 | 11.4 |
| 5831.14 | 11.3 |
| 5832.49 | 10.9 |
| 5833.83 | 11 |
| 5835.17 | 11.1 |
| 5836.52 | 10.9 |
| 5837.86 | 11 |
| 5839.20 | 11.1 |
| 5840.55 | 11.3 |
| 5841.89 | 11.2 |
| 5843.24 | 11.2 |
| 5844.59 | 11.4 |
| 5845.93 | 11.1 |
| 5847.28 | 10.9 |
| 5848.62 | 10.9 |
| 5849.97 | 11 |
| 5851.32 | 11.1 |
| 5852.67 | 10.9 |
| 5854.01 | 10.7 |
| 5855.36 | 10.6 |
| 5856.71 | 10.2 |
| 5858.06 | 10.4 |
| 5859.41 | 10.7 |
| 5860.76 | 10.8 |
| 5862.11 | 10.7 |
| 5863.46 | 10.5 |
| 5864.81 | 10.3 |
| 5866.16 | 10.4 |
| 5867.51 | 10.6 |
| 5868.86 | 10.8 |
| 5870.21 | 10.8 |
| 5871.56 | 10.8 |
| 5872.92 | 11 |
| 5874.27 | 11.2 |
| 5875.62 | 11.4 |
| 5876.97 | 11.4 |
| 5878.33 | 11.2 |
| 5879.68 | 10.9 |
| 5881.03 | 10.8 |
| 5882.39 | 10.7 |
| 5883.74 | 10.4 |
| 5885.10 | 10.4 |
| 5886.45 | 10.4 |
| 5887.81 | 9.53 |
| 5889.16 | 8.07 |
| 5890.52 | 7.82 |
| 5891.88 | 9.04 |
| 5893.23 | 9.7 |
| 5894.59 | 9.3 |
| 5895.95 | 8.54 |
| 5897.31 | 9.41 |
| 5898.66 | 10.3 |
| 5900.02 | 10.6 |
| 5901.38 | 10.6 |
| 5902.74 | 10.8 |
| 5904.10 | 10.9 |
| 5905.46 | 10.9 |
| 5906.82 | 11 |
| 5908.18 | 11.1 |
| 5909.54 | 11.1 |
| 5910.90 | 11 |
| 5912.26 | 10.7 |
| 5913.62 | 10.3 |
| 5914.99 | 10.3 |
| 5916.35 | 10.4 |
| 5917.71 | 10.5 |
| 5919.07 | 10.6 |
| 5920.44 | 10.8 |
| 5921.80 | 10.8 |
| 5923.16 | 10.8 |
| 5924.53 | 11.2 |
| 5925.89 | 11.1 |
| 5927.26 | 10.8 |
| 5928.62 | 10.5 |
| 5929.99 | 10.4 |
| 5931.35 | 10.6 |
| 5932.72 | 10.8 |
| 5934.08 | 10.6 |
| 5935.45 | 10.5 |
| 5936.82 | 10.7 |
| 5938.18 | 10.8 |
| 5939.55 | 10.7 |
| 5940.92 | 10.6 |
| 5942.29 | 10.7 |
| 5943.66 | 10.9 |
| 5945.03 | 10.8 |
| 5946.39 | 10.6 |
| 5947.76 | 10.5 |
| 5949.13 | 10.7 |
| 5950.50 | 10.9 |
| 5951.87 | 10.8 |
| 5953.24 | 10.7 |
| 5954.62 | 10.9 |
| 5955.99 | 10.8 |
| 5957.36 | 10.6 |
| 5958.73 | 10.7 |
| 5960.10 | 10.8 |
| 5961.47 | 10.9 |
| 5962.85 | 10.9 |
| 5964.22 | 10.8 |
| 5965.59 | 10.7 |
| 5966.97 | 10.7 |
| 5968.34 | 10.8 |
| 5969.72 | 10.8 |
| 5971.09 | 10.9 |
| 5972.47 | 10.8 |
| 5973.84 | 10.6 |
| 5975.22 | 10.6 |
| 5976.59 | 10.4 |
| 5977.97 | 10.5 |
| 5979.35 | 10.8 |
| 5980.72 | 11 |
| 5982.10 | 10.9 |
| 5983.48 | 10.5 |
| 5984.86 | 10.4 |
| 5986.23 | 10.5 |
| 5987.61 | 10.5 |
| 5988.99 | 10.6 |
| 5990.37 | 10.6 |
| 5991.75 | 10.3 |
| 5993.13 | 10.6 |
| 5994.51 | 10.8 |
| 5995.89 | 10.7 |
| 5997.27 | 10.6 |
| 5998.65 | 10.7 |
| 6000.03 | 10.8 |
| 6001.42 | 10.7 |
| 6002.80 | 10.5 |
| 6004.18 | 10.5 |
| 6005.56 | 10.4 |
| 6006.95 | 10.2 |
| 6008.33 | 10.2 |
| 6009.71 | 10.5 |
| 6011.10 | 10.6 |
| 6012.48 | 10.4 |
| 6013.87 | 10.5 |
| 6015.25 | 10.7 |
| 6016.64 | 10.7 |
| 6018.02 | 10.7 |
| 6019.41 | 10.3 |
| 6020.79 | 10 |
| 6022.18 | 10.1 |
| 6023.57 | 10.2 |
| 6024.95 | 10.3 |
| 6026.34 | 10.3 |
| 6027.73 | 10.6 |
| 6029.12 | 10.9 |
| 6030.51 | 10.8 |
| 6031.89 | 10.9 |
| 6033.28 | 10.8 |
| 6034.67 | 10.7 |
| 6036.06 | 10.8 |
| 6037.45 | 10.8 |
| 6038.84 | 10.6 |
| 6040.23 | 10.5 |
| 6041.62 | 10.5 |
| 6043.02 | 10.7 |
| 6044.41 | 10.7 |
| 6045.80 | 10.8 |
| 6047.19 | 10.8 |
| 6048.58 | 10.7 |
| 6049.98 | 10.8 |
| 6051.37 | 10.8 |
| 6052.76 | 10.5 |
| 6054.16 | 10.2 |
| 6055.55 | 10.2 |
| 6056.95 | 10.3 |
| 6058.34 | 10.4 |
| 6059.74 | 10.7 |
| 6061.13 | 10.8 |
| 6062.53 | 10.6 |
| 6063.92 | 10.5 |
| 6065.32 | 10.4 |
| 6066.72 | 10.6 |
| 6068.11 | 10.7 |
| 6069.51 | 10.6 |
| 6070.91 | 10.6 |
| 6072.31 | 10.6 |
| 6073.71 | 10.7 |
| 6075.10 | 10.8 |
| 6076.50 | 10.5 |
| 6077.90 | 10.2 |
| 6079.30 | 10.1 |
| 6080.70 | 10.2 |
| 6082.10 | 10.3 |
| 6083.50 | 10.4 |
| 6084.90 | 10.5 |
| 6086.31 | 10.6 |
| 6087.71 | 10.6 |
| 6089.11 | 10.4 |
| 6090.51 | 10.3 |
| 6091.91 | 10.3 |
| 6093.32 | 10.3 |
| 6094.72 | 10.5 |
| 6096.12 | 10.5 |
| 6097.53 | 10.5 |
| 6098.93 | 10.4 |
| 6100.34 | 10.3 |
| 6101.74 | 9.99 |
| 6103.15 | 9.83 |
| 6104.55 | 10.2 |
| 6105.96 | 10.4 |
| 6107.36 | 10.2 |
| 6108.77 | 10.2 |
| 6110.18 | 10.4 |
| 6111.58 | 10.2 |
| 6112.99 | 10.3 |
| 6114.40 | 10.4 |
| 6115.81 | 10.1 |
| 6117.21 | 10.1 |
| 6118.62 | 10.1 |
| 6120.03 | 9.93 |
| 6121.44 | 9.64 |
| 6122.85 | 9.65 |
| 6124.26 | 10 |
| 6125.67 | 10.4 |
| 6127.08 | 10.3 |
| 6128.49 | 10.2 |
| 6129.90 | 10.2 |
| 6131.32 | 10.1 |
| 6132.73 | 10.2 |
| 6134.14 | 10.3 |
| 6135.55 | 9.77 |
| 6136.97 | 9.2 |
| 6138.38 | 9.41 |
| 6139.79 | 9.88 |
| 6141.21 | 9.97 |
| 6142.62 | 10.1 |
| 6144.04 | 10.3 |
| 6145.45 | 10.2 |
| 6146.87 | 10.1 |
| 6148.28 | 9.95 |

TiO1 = 0.01 mag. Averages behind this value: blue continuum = 11.2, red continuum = 10.5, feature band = 10.7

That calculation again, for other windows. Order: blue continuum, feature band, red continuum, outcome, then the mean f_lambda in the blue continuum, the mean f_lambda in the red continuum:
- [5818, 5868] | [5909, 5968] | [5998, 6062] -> 0.00 mag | 11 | 10.6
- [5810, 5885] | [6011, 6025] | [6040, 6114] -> 0.02 mag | 10.9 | 10.5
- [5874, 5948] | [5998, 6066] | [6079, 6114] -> -0.02 mag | 10.5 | 10.3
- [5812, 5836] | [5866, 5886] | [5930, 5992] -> 0.01 mag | 11.1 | 10.7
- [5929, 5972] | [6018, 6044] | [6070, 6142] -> -0.01 mag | 10.7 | 10.2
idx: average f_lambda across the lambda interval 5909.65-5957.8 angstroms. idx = 10.7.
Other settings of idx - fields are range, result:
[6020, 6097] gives 10.5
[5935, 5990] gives 10.7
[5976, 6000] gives 10.6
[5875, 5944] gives 10.5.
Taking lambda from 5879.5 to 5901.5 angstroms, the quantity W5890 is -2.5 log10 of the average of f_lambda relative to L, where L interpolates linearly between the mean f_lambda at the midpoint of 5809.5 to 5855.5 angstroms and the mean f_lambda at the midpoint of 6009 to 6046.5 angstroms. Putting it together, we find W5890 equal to 0.12 mag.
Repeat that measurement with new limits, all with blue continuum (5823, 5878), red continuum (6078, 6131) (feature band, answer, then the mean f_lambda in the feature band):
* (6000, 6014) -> 0.01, 10.5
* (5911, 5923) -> 0.02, 10.6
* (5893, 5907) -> 0.07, 10.2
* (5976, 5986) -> -0.01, 10.6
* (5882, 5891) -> 0.13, 9.62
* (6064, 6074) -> -0.03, 10.6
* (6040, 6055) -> -0.02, 10.6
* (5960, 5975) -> -0.02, 10.8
